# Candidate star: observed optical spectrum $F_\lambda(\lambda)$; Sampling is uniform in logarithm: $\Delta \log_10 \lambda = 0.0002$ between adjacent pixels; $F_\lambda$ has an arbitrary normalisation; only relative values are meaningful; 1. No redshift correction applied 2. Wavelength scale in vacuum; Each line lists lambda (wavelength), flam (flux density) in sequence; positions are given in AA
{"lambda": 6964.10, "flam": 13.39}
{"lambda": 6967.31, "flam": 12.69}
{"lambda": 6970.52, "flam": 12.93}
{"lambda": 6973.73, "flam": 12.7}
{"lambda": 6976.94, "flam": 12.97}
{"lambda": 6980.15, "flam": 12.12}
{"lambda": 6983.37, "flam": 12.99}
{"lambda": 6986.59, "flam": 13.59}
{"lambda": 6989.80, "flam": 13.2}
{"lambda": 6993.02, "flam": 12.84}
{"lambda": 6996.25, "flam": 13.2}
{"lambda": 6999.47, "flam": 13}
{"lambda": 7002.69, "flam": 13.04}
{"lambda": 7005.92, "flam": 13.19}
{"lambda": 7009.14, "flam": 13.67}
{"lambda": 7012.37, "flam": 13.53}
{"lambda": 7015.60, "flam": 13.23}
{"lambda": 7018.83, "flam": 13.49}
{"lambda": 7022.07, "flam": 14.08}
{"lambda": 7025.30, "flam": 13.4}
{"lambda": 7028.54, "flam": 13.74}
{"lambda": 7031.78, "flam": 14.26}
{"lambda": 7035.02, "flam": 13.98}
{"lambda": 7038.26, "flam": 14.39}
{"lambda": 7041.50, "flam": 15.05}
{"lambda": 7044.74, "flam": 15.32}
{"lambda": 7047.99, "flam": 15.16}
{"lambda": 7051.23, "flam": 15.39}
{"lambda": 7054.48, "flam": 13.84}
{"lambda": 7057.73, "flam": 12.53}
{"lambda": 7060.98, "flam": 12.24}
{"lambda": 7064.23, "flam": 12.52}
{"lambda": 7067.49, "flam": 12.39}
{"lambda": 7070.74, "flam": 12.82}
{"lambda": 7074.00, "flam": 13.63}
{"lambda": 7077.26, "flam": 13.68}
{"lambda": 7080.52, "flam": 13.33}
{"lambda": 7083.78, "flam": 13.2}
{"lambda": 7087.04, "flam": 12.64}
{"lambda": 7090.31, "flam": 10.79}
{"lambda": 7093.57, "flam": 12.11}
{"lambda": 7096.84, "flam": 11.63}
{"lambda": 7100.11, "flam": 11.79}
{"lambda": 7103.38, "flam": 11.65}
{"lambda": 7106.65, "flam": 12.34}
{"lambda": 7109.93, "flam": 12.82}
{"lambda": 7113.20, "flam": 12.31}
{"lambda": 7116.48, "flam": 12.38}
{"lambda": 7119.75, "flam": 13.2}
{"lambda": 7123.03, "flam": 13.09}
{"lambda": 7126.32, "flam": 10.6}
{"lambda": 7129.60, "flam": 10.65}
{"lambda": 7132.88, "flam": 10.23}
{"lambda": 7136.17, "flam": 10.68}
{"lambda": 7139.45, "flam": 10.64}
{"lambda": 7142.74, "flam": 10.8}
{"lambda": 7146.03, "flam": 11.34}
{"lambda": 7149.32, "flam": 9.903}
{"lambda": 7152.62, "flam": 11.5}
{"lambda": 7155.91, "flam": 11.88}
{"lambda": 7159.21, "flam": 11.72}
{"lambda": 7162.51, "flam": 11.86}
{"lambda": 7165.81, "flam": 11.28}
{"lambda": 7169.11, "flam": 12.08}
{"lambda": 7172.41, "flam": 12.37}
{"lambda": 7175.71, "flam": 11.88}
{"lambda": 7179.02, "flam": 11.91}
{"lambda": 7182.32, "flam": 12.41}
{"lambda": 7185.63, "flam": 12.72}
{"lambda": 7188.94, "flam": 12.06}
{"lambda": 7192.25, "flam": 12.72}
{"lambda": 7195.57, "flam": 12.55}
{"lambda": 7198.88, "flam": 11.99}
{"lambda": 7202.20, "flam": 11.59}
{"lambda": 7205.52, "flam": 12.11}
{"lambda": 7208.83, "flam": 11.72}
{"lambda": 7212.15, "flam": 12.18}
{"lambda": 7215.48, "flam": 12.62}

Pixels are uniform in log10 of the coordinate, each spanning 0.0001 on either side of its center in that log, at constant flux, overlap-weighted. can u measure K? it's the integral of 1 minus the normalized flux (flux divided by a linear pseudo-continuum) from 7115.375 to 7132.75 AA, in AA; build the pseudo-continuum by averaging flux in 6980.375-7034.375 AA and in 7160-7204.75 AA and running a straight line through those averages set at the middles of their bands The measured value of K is 1.0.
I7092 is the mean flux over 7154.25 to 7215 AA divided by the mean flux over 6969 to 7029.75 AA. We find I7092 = 0.9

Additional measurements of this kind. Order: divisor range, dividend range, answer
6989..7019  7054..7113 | 0.95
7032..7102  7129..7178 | 0.85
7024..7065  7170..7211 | 0.87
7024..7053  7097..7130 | 0.83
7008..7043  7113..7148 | 0.82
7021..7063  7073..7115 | 0.88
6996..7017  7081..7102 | 0.91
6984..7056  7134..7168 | 0.81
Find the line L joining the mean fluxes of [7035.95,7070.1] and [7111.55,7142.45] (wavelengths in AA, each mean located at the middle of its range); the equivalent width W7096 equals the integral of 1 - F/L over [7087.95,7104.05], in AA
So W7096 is 1.09 AA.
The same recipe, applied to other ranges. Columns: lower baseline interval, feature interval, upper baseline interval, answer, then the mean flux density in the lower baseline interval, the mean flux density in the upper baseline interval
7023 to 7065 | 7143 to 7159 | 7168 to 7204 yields 1.87 AA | 14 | 12.2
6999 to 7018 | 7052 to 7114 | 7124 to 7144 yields -4.41 AA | 13.3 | 10.7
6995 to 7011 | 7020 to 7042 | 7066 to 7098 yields -1.77 AA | 13.2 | 12.6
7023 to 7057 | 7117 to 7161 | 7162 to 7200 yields 5.32 AA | 14.4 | 12.2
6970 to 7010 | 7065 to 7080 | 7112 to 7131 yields -0.84 AA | 13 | 12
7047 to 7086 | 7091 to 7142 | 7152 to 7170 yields 3.21 AA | 13.4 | 11.7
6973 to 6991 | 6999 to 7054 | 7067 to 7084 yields -3.94 AA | 12.9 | 13.2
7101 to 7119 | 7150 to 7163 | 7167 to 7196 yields 0.74 AA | 12.3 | 12.3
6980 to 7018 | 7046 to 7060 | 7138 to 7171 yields -1.82 AA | 13.2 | 11.3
